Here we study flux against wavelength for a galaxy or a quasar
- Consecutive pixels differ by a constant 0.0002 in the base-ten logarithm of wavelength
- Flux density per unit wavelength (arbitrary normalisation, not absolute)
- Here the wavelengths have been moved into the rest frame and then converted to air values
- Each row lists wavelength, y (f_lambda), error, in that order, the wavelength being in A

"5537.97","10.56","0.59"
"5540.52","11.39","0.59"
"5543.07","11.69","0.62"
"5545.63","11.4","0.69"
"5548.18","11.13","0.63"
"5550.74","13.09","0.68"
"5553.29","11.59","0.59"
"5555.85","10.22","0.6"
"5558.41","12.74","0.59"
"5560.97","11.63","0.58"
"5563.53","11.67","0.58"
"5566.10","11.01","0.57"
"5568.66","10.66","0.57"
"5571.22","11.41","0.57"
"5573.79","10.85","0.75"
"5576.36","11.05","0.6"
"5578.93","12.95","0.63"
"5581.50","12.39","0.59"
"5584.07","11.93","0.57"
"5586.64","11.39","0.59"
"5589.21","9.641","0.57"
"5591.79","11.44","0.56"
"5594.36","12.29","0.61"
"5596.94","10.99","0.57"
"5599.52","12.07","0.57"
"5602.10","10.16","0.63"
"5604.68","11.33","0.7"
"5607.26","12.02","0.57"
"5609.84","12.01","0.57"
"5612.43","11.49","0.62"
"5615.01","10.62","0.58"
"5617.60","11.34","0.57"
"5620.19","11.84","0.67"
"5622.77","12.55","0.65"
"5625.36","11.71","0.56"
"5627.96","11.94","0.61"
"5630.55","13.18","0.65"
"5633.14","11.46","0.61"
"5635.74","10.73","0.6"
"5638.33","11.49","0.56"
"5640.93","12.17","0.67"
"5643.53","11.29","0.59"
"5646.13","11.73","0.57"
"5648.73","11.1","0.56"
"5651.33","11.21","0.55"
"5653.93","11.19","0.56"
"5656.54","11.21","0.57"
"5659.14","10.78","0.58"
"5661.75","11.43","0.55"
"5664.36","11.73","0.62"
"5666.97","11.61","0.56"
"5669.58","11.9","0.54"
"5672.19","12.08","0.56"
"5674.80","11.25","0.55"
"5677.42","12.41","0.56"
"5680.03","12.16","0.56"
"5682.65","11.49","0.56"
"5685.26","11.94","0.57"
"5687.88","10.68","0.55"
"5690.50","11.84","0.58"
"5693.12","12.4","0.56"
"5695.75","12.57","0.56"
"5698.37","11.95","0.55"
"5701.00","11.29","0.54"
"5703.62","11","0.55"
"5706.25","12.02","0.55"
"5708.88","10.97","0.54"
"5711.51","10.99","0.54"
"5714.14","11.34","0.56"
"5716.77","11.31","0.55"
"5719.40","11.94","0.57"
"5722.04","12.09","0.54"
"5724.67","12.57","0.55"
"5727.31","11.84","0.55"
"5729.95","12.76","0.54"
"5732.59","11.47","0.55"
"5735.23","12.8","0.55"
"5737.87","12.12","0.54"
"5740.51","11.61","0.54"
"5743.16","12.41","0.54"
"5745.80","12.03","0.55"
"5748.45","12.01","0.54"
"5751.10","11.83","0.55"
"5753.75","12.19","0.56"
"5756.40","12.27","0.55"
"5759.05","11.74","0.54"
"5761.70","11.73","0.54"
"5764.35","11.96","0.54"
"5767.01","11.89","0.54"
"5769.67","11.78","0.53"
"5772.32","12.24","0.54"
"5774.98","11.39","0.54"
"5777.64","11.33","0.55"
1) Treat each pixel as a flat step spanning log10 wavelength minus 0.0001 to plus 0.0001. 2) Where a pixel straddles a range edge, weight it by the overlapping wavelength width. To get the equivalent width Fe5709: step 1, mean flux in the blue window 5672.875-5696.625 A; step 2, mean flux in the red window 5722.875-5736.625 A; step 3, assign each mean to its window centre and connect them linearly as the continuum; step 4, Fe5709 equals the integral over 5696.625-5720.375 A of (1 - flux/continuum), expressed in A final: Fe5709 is 1.3 A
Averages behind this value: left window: 11.9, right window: 12.3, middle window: 11.4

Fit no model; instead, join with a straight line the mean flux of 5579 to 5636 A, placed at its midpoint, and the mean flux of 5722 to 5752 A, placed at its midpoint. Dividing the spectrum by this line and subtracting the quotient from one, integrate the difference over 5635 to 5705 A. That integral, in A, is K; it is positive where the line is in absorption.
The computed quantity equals 1.64 A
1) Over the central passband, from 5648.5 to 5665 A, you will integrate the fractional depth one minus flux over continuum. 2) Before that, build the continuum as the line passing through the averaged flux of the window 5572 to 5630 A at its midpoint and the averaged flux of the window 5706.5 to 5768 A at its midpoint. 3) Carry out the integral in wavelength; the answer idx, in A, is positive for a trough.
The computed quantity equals 0.7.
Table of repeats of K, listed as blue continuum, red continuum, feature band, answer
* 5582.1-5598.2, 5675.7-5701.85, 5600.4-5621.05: 0.16 A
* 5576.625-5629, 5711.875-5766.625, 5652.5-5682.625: 0.44 A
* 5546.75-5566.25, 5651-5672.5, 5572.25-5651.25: -0.11 A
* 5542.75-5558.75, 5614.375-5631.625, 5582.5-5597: 0.56 A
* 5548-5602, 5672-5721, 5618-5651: -0.45 A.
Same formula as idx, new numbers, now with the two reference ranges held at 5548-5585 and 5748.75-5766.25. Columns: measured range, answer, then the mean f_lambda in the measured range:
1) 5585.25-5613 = 0.81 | 11.3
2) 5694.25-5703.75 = 0.04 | 11.8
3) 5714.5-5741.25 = -0.29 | 12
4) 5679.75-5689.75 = 0.26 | 11.5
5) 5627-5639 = -0.03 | 11.8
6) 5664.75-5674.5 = 0.02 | 11.8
